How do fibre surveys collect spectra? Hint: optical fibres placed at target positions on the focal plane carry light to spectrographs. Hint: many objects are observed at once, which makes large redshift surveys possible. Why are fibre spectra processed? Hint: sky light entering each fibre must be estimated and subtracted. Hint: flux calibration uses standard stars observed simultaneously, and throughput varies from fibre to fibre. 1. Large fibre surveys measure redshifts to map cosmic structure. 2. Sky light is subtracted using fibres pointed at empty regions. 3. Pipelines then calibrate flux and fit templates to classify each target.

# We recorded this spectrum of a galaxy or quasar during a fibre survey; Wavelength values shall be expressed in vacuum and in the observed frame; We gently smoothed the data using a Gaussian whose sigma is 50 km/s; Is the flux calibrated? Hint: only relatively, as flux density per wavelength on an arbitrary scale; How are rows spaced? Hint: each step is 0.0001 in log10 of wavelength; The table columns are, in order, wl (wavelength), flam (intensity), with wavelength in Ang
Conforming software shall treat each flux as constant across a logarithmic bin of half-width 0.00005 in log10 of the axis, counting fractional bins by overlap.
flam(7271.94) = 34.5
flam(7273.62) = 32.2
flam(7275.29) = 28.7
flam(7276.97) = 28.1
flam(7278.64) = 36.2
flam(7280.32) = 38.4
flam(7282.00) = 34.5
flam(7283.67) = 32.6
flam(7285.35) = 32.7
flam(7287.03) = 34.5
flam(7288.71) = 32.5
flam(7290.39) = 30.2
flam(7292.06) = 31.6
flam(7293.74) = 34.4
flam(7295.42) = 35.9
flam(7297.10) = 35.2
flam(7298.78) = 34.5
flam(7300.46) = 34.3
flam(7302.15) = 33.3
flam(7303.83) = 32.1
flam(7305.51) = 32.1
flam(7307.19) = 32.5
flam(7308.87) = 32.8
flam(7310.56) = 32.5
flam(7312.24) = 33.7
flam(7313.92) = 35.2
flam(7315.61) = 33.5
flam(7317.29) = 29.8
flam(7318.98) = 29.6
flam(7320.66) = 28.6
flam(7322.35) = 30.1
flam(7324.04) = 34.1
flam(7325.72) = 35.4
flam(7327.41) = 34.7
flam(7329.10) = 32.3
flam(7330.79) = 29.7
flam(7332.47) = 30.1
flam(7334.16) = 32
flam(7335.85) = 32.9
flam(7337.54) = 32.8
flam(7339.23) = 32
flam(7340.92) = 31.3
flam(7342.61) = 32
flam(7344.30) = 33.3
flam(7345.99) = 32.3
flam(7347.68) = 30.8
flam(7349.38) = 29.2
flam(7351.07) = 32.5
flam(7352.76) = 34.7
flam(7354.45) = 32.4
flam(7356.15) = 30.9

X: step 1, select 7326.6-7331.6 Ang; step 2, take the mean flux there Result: 32.2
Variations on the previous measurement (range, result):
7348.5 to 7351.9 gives 30.8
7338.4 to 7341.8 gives 31.7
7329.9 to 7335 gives 30.6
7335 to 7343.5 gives 32.2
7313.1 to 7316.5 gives 34.3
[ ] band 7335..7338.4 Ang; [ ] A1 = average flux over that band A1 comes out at 32.8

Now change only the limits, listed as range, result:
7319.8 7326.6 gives 32.1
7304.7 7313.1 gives 32.8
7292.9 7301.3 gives 34.9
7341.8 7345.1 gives 32.7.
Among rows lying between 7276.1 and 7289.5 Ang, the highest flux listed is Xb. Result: 38.4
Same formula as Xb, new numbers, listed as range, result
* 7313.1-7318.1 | 35.2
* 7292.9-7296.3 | 35.9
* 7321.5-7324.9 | 34.1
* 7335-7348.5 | 33.3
